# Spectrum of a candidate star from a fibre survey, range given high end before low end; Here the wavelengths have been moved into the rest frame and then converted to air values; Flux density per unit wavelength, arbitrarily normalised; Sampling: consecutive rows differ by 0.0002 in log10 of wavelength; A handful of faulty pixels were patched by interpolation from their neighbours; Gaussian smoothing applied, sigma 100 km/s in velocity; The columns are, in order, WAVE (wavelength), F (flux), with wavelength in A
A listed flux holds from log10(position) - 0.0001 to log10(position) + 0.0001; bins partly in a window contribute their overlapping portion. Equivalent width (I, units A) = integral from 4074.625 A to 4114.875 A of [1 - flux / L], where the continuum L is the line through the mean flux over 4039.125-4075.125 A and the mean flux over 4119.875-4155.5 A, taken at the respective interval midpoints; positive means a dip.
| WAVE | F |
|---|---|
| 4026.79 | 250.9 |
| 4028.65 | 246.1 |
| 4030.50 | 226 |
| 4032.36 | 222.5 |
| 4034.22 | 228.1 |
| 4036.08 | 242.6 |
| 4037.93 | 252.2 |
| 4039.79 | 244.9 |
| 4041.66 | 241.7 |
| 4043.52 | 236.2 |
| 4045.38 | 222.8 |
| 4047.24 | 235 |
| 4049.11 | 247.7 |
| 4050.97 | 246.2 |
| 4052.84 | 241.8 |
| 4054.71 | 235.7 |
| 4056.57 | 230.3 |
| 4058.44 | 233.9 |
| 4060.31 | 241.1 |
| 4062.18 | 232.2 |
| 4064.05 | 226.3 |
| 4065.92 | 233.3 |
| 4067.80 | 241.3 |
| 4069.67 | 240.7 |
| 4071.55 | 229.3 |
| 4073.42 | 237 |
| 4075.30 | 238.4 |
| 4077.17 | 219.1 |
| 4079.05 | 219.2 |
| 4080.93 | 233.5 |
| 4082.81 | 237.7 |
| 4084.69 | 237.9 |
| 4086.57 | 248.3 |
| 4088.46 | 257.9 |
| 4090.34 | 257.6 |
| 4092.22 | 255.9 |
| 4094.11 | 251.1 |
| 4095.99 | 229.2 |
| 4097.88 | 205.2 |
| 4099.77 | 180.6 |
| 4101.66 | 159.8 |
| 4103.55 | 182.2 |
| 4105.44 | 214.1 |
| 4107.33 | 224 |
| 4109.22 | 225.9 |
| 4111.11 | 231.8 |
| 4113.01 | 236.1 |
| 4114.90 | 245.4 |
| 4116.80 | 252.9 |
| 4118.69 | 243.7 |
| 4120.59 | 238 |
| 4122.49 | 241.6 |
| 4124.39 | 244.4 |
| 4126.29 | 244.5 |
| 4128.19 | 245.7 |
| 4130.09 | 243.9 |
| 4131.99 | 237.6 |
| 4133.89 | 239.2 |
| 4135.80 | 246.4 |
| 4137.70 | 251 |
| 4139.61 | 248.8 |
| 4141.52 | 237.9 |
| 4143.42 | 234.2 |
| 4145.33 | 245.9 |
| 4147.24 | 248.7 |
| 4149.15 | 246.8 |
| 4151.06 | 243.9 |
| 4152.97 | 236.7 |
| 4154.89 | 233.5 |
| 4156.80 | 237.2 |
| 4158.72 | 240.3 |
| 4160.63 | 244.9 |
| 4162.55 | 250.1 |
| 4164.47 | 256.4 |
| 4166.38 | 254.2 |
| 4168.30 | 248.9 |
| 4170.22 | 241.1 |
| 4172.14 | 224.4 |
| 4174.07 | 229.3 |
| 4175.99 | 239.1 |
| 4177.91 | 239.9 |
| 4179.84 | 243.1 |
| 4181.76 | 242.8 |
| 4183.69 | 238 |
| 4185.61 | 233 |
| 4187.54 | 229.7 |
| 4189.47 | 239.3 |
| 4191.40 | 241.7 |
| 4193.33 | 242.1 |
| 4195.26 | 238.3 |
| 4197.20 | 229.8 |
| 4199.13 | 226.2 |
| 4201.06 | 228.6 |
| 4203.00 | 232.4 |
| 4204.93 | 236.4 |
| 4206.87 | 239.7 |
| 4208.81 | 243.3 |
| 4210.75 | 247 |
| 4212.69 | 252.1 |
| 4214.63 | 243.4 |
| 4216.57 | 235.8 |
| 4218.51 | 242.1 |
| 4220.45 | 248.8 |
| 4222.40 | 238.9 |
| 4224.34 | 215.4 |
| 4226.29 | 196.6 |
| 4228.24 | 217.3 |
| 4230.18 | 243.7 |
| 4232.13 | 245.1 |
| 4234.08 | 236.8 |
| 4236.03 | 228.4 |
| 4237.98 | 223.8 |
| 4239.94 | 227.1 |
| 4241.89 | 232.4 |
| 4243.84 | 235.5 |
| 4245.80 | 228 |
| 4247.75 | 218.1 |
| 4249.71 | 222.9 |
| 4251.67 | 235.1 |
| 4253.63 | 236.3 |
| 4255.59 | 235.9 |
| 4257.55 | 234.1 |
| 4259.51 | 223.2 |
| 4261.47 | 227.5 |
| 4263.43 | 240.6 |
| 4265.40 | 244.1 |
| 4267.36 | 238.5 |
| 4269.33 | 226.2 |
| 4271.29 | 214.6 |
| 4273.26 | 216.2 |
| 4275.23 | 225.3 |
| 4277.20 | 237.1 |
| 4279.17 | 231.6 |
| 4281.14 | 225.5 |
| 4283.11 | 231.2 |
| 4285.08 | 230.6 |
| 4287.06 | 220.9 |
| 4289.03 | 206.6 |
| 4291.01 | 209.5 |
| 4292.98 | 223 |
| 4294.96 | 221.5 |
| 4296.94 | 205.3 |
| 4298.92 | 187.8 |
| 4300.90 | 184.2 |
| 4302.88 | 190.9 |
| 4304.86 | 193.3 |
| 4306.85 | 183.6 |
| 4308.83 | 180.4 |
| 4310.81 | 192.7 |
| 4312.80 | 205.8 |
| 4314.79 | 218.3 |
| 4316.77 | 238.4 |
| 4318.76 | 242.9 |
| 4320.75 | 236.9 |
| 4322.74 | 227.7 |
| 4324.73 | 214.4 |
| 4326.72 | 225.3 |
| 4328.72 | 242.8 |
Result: 2.20 A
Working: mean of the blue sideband 237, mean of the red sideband 243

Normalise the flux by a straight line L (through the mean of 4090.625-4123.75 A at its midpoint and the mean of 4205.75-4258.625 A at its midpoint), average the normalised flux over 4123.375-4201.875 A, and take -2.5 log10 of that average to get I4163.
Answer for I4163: -0.054 mag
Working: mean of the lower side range 225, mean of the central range 241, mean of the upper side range 233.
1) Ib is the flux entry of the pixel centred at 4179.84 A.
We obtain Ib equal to 243.1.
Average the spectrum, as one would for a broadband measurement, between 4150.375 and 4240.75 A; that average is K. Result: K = 237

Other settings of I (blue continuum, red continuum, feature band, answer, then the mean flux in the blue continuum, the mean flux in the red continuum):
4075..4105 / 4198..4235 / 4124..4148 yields -1.5 A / 225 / 235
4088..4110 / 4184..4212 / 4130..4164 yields -2.3 A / 219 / 236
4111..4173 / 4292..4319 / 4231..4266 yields -2.3 A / 243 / 204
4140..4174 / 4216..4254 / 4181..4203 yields 0.2 A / 242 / 230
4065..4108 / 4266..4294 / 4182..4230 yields -2.0 A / 227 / 224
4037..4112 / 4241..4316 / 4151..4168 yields -1.4 A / 231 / 219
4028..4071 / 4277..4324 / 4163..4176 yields -1.0 A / 237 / 213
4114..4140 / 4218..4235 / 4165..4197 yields -0.2 A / 244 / 231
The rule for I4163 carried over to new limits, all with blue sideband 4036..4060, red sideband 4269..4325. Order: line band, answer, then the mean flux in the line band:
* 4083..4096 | -0.06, 249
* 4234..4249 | -0.04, 228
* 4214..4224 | -0.08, 240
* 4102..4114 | 0.08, 216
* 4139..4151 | -0.06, 244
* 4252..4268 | -0.08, 235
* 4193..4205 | -0.04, 233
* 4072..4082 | 0.03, 230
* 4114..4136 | -0.05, 243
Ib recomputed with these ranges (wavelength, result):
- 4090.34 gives 257.6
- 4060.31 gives 241.1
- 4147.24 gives 248.7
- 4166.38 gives 254.2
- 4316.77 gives 238.4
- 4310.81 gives 192.7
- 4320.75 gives 236.9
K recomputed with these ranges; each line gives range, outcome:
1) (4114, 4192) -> 242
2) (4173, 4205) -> 236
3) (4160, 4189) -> 241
